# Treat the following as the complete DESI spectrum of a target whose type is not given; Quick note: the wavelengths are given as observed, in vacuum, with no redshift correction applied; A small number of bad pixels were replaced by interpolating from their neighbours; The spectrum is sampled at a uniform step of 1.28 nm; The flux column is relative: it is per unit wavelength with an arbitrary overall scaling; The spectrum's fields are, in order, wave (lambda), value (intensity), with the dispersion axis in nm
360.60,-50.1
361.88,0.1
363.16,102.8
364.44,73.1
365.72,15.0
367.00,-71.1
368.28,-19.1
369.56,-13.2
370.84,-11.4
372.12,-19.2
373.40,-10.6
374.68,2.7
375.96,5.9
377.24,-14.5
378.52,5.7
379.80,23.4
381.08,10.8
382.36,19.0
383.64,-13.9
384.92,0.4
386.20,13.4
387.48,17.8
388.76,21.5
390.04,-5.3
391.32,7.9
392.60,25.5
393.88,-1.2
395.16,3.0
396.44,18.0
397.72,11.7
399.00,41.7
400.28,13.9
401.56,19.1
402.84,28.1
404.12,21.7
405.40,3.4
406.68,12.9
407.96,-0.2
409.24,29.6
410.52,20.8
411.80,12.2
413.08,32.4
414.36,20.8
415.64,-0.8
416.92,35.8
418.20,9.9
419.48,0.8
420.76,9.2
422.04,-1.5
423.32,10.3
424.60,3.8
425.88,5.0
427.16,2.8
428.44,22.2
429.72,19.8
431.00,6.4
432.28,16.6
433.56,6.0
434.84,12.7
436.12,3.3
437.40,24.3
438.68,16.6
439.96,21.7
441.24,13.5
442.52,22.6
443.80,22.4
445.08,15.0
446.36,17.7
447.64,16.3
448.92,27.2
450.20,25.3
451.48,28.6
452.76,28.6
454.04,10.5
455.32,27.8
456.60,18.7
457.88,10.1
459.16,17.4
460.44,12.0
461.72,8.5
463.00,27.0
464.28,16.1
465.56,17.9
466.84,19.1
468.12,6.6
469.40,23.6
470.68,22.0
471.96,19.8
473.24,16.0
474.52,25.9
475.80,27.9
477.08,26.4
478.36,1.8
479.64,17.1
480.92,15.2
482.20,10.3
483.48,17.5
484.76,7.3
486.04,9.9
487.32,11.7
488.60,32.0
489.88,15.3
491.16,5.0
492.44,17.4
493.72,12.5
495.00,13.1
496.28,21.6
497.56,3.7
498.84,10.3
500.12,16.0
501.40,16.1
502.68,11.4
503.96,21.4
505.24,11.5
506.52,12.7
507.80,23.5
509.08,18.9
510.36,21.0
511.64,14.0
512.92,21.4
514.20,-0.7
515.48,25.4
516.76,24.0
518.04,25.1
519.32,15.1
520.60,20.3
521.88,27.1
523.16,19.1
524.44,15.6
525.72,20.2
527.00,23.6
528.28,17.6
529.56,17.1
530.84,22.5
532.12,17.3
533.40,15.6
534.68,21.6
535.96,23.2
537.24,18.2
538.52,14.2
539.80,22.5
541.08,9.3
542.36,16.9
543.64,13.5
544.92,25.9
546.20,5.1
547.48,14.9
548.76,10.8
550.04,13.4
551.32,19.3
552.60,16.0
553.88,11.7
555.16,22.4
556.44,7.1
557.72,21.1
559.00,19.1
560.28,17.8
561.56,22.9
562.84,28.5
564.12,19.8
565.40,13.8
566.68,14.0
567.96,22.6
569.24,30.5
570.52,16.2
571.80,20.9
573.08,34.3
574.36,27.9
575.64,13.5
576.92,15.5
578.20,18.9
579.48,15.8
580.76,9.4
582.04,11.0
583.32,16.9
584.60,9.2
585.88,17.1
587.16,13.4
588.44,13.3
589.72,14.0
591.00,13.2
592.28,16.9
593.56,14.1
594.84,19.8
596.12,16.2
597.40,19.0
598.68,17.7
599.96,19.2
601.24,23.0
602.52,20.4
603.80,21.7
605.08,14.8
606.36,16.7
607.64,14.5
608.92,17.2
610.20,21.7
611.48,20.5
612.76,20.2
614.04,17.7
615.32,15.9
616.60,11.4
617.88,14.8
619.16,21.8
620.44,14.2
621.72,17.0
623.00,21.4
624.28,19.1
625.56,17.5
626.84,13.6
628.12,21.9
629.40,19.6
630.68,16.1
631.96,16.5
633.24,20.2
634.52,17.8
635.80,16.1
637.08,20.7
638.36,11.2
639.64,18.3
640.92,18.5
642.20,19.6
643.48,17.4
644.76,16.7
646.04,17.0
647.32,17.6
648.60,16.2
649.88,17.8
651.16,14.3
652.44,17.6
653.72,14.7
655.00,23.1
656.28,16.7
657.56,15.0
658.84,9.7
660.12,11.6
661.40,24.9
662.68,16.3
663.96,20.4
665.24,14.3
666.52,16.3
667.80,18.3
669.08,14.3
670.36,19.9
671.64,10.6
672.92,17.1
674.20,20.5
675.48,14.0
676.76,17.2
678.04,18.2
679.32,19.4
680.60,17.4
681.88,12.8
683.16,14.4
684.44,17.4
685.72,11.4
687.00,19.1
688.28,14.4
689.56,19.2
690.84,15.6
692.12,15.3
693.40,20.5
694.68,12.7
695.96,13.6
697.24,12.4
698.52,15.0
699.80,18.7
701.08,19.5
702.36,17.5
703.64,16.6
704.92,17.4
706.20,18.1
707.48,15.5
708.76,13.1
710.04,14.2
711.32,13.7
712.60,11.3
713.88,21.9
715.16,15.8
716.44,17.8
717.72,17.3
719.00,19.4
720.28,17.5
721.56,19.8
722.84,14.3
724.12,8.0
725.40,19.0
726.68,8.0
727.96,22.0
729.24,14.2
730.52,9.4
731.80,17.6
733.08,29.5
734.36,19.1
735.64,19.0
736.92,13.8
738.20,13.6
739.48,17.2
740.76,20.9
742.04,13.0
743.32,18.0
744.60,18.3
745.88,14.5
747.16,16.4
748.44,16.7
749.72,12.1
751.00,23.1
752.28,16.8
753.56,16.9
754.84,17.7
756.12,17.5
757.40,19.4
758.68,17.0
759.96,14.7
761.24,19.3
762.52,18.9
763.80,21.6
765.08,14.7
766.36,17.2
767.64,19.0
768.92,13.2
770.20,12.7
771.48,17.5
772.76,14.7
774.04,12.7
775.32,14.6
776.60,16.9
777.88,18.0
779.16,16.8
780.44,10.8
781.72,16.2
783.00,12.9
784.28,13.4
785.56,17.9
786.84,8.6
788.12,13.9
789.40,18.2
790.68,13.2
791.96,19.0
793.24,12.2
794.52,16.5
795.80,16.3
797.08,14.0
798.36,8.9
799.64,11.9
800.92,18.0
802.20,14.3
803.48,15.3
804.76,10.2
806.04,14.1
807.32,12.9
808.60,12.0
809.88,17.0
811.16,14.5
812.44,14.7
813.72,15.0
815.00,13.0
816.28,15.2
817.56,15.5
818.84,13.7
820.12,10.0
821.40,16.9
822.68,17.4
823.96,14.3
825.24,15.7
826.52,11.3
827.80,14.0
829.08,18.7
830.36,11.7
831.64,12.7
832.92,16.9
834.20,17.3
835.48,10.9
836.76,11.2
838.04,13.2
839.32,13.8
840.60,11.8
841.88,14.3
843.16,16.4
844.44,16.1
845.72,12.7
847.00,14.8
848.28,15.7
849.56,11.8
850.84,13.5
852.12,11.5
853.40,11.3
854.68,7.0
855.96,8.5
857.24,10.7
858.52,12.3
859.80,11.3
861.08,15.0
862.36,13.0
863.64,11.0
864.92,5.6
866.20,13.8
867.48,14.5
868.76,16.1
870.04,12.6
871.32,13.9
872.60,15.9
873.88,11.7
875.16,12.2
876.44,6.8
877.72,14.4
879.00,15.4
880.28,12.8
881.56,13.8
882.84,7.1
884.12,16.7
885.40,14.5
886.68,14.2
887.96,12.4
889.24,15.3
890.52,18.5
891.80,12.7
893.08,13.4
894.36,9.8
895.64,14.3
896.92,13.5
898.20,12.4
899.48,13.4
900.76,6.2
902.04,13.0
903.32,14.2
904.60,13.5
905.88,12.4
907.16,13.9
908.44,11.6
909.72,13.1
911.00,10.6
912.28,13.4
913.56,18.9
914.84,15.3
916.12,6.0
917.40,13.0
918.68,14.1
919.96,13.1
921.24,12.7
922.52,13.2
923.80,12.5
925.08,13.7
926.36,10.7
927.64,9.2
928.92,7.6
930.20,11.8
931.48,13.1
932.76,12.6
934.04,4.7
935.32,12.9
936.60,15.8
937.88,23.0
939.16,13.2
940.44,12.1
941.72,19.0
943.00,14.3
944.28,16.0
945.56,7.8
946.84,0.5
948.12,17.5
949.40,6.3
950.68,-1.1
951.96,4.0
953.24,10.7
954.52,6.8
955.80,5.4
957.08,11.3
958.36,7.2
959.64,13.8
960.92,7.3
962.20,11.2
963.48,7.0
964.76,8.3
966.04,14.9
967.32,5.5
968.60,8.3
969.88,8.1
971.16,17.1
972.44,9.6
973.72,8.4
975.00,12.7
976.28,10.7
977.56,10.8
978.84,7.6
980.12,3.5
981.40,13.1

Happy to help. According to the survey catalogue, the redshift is 0.117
